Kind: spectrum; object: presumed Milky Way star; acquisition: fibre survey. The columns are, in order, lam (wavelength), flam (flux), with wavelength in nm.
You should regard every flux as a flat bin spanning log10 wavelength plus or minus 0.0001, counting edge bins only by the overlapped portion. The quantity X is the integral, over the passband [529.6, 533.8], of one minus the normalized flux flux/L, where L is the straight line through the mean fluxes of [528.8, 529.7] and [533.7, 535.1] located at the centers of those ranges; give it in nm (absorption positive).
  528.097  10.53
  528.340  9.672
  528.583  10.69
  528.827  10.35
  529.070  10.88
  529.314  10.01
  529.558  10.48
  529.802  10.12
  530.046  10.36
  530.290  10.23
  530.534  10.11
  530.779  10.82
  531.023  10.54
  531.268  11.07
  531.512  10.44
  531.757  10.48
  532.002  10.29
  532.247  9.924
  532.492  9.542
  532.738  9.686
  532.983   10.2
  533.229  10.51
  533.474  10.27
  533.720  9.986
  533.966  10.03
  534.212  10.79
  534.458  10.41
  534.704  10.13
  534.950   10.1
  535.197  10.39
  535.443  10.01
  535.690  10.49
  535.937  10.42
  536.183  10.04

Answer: 0.03 nm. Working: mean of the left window 10.4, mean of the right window 10.3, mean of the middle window 10.3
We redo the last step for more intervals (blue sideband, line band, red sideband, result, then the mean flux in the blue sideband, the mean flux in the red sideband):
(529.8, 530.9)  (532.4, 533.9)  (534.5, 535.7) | 0.03 nm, 10.3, 10.2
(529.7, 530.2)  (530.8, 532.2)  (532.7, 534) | -0.05 nm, 10.2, 10.1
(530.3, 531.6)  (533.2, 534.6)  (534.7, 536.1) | 0.01 nm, 10.6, 10.3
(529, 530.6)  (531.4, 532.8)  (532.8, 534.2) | 0.02 nm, 10.3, 10.2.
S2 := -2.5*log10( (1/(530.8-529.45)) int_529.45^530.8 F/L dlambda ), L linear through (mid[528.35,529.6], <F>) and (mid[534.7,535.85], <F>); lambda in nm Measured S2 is 0.01 mag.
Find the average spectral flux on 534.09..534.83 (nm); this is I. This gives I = 10.4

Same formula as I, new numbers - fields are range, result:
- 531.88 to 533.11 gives 9.93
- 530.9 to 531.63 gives 10.7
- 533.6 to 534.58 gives 10.3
